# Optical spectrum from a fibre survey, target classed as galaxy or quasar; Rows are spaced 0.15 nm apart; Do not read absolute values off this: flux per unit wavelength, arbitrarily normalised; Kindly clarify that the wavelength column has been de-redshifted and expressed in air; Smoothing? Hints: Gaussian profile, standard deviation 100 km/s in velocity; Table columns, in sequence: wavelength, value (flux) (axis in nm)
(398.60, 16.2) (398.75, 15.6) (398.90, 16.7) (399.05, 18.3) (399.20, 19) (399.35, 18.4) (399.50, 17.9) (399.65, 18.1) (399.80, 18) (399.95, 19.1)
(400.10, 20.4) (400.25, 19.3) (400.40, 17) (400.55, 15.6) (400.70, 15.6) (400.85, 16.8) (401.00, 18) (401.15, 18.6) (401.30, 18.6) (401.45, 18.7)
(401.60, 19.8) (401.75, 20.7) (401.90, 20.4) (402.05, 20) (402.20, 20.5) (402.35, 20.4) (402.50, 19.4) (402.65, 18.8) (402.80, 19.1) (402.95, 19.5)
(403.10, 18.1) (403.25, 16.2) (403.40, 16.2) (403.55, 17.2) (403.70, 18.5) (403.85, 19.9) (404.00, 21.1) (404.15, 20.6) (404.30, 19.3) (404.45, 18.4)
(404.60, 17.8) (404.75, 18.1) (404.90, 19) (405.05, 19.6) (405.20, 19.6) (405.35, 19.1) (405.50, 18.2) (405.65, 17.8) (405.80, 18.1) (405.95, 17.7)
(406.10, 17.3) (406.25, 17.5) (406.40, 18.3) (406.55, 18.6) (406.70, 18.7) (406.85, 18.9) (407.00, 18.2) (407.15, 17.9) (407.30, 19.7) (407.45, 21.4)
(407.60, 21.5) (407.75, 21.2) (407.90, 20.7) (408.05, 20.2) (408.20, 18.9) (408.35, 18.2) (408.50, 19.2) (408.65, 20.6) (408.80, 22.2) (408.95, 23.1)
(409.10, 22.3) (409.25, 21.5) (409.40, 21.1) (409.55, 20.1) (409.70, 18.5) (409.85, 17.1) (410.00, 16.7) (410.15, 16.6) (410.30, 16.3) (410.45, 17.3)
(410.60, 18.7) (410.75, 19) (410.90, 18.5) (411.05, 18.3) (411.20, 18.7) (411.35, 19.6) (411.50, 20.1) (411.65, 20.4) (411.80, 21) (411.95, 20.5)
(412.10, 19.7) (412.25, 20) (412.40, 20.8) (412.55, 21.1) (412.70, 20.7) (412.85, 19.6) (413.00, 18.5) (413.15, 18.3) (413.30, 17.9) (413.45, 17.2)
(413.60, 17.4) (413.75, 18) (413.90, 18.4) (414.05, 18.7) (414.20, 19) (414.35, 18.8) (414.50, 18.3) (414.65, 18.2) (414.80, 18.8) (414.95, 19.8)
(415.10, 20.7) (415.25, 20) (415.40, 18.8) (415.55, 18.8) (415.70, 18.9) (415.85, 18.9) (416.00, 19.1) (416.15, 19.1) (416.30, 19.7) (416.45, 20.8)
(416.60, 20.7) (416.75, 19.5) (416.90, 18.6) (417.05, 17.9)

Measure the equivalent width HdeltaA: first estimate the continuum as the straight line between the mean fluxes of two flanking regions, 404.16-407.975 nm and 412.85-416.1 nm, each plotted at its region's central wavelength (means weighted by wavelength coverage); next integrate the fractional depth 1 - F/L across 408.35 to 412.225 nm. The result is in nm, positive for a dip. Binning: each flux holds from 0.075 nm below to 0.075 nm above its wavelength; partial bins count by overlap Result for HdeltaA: -0.132 nm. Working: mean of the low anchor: 18.9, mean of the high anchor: 18.7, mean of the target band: 19.5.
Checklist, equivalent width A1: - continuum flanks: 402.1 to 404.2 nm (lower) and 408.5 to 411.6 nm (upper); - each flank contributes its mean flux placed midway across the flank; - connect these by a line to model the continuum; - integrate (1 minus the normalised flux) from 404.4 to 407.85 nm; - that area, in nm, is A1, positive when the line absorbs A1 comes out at 0.05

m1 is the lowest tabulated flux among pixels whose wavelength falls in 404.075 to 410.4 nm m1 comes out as 16.3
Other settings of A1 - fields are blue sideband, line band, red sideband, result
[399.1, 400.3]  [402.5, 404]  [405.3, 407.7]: 0.028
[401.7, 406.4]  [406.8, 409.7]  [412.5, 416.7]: -0.215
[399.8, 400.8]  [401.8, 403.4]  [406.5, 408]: -0.059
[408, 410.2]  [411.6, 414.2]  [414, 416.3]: 0.008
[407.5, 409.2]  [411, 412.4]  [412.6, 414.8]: -0.038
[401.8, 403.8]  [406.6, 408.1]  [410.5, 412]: -0.052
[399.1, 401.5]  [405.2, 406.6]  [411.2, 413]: 0.068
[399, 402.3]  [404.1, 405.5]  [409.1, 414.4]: -0.017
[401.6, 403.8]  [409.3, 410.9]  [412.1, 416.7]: 0.075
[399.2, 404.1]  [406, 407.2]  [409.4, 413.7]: 0.039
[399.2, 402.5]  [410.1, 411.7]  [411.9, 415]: 0.038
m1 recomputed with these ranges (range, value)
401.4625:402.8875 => 18.8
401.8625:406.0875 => 16.2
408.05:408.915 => 18.2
